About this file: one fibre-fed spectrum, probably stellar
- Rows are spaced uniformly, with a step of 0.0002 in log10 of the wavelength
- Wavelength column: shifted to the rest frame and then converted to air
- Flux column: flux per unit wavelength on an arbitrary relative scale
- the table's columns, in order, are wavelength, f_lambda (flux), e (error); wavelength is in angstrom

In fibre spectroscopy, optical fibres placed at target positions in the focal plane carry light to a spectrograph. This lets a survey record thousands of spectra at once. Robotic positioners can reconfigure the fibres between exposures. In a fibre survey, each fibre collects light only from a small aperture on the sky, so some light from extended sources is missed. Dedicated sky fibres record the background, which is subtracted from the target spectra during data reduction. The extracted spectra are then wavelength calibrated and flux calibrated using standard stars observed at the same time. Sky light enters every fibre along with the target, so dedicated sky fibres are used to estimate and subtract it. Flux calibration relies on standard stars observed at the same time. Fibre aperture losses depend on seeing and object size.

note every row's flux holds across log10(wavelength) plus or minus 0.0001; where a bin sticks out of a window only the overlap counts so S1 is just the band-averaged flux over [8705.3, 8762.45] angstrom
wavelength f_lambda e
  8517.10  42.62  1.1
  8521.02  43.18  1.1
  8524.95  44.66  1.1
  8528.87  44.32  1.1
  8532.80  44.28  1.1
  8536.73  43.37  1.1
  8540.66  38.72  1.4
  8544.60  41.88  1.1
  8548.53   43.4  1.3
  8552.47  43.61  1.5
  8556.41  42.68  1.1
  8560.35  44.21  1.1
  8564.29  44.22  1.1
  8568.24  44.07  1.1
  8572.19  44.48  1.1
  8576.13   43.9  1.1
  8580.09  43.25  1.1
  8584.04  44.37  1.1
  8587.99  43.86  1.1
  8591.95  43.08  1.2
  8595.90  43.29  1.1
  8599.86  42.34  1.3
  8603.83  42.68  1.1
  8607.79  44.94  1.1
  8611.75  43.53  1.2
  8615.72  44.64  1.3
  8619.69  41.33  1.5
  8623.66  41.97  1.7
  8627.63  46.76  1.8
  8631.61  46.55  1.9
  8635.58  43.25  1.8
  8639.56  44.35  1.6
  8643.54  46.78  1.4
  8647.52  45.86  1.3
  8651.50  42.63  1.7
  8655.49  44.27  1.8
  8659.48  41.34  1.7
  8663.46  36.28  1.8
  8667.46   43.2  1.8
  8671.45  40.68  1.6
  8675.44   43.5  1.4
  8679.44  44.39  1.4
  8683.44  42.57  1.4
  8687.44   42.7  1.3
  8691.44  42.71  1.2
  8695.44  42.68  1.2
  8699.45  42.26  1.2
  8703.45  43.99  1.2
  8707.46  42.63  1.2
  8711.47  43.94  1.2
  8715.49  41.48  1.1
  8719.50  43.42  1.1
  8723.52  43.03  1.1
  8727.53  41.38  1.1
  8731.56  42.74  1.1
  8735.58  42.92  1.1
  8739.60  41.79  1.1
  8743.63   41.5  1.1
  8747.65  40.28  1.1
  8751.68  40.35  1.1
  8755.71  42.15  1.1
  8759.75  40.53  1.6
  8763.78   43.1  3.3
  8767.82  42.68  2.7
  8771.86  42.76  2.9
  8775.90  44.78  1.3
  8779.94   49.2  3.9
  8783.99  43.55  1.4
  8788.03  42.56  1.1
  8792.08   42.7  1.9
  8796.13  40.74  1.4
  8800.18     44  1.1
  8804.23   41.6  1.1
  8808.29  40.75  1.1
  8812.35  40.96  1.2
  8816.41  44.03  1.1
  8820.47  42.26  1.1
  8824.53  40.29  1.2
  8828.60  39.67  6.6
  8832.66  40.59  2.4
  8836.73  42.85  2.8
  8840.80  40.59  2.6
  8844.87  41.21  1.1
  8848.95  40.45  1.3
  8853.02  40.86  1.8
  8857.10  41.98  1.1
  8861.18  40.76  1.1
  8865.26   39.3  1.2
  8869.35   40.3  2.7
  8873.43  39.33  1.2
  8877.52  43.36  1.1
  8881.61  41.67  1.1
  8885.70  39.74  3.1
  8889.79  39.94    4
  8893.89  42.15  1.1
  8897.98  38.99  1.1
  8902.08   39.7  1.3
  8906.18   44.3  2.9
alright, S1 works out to 42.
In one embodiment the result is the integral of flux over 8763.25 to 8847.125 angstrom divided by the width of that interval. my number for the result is 42.4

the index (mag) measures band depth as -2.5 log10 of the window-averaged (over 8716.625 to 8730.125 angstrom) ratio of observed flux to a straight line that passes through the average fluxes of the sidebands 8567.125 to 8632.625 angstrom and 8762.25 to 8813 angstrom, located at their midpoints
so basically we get 0.02 mag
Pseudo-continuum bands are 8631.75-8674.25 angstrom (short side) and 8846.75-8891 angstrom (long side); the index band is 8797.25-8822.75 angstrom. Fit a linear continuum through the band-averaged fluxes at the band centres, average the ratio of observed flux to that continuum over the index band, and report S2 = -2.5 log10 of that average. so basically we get -0.02 mag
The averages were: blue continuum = 43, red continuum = 40.7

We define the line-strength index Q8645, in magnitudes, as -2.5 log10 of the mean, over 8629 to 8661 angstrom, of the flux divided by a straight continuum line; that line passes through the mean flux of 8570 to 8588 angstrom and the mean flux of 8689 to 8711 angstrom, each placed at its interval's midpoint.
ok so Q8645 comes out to -0.03 mag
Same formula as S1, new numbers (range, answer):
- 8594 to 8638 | 43.8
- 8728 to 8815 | 42.4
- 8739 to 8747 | 41.4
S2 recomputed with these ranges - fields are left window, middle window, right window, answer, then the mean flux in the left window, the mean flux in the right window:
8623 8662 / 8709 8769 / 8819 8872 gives 0.02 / 44.4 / 40.8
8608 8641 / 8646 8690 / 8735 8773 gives 0.02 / 44.1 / 41.7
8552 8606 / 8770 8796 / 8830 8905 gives -0.06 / 43.6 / 40.8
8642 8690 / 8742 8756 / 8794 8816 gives 0.03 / 42.8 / 41.8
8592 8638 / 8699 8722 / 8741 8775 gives -0.01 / 43.7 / 41.8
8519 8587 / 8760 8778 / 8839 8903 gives -0.04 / 43.5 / 40.7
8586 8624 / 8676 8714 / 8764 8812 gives 0.00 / 43.2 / 43.1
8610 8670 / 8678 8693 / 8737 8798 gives 0.00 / 43.5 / 42.6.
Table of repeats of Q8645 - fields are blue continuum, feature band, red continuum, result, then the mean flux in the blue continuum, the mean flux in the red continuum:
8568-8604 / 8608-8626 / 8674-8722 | 0.006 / 43.5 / 43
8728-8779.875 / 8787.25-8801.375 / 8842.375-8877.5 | -0.017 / 42.4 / 40.7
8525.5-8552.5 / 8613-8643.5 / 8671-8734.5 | -0.036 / 42.8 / 42.8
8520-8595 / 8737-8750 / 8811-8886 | 0.018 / 43.5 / 41.1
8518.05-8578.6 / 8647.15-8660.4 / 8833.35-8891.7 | -0.022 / 43.4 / 40.9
